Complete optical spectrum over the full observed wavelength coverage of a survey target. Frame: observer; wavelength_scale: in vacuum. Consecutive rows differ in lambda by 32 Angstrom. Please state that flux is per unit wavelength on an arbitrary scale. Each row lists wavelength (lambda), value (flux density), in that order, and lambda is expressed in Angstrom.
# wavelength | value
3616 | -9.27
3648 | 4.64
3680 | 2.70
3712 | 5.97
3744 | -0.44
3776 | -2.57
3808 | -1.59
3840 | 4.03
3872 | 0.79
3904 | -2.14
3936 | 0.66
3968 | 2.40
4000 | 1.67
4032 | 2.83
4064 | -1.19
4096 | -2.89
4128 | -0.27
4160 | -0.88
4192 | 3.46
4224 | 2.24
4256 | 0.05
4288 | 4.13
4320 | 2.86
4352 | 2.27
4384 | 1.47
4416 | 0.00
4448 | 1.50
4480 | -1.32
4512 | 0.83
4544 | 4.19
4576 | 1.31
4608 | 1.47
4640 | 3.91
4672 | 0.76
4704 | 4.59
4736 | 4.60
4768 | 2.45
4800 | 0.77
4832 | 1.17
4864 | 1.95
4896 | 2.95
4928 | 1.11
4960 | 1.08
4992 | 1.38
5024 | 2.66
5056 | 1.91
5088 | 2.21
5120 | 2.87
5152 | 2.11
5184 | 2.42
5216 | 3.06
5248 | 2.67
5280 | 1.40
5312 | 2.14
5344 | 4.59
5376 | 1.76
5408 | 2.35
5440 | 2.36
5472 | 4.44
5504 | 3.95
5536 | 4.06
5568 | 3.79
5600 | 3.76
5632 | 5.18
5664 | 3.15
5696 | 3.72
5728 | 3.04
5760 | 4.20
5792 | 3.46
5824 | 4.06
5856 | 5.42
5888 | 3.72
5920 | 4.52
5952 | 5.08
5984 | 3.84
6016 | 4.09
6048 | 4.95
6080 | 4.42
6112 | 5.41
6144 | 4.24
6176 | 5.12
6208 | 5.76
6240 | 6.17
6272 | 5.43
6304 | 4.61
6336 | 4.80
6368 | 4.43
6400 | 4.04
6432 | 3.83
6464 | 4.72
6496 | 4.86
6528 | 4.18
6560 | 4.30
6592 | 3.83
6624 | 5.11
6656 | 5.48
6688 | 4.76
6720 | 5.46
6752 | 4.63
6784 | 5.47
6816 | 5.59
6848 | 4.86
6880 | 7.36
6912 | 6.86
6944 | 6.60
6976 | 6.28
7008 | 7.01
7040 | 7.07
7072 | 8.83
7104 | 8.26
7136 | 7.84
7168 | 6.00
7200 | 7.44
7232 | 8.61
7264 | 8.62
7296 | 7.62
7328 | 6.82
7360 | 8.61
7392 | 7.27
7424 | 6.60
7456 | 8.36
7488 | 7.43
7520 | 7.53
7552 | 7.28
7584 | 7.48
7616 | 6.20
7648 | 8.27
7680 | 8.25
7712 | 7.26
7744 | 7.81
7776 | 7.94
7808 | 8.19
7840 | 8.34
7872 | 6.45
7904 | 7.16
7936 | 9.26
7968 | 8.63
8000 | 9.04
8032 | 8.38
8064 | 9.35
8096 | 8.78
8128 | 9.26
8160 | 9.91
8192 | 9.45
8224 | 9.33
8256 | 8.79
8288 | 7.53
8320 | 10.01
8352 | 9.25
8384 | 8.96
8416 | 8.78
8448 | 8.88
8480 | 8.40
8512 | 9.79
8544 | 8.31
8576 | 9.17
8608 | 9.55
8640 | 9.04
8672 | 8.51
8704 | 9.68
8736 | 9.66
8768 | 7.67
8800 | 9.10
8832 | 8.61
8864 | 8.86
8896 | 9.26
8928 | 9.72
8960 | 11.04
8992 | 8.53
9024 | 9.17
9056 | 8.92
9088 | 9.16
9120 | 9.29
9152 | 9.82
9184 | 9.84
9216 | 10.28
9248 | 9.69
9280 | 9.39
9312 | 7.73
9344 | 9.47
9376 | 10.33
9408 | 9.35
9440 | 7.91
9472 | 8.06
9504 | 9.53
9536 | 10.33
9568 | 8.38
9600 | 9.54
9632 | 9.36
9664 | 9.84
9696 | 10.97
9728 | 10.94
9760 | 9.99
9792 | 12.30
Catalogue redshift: 0.759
